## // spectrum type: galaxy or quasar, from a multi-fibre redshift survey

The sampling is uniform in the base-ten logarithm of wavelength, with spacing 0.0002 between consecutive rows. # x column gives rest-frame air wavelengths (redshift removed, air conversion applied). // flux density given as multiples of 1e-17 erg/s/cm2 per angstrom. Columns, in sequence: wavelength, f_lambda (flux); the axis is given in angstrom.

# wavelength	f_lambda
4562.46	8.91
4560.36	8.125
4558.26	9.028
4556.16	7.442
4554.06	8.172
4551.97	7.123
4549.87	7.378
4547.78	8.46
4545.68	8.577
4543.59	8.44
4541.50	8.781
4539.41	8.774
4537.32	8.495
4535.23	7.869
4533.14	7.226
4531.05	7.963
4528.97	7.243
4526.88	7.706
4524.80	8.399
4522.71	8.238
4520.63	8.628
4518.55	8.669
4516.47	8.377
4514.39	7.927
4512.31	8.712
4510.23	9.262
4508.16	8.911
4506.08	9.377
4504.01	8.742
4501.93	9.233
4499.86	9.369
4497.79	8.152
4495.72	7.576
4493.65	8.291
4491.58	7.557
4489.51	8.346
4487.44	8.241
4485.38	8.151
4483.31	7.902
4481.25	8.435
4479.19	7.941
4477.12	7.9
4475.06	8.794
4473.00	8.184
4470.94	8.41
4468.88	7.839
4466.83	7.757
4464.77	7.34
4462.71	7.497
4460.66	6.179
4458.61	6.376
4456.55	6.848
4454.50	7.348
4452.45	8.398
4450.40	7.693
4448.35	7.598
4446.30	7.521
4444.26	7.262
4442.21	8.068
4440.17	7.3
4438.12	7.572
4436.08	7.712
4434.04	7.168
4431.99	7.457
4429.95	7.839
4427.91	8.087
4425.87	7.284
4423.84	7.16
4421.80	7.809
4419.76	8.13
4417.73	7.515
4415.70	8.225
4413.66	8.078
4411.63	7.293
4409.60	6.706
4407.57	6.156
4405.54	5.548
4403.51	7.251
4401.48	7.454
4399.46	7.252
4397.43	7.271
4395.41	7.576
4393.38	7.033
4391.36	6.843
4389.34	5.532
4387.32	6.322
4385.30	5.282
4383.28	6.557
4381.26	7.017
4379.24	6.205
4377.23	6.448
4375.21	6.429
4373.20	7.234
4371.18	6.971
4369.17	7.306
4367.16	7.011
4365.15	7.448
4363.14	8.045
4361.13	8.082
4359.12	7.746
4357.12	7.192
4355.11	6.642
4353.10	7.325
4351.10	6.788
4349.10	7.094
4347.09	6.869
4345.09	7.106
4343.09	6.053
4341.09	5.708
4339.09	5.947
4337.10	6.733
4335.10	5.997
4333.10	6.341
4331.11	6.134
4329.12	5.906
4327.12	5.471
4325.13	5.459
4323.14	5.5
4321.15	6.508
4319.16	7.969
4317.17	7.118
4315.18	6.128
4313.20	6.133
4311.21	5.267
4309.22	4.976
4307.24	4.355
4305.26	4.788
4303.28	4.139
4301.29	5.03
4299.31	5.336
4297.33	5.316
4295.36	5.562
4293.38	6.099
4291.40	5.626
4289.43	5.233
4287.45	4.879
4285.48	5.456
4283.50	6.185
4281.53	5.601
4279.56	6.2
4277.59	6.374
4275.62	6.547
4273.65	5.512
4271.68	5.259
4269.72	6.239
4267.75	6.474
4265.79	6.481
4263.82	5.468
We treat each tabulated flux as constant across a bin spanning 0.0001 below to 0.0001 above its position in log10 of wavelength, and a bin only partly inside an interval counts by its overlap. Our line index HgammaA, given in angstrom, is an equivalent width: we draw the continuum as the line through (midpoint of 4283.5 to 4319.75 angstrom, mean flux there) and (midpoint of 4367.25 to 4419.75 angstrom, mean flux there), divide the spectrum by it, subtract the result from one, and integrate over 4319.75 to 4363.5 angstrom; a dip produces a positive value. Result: -3.17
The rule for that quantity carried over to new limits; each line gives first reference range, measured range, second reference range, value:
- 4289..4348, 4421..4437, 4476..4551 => -0.7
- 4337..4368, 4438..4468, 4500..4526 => 2.6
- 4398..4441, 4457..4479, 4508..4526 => 1.0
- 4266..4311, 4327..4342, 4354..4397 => 0.5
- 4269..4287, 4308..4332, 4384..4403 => 0.7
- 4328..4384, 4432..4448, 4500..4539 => 0.2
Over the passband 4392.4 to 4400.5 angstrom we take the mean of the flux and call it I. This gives 7.29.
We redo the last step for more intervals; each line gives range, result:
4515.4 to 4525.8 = 8.46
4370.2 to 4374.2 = 7.09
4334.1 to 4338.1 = 6.37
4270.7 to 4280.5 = 5.98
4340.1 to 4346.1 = 6.29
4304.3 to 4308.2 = 4.58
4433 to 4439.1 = 7.48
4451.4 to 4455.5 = 7.88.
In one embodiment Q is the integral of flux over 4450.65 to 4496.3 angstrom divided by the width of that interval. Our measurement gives 7.79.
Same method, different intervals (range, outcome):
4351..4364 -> 7.44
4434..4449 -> 7.55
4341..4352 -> 6.67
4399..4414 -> 6.91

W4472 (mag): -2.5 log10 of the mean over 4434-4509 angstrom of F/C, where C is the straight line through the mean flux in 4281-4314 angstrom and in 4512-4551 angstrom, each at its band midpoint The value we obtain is -0.067 mag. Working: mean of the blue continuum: 5.28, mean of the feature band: 7.93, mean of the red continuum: 8.19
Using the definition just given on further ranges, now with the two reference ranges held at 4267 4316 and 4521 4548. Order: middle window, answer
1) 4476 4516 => -0.090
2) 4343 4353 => -0.124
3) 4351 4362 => -0.174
